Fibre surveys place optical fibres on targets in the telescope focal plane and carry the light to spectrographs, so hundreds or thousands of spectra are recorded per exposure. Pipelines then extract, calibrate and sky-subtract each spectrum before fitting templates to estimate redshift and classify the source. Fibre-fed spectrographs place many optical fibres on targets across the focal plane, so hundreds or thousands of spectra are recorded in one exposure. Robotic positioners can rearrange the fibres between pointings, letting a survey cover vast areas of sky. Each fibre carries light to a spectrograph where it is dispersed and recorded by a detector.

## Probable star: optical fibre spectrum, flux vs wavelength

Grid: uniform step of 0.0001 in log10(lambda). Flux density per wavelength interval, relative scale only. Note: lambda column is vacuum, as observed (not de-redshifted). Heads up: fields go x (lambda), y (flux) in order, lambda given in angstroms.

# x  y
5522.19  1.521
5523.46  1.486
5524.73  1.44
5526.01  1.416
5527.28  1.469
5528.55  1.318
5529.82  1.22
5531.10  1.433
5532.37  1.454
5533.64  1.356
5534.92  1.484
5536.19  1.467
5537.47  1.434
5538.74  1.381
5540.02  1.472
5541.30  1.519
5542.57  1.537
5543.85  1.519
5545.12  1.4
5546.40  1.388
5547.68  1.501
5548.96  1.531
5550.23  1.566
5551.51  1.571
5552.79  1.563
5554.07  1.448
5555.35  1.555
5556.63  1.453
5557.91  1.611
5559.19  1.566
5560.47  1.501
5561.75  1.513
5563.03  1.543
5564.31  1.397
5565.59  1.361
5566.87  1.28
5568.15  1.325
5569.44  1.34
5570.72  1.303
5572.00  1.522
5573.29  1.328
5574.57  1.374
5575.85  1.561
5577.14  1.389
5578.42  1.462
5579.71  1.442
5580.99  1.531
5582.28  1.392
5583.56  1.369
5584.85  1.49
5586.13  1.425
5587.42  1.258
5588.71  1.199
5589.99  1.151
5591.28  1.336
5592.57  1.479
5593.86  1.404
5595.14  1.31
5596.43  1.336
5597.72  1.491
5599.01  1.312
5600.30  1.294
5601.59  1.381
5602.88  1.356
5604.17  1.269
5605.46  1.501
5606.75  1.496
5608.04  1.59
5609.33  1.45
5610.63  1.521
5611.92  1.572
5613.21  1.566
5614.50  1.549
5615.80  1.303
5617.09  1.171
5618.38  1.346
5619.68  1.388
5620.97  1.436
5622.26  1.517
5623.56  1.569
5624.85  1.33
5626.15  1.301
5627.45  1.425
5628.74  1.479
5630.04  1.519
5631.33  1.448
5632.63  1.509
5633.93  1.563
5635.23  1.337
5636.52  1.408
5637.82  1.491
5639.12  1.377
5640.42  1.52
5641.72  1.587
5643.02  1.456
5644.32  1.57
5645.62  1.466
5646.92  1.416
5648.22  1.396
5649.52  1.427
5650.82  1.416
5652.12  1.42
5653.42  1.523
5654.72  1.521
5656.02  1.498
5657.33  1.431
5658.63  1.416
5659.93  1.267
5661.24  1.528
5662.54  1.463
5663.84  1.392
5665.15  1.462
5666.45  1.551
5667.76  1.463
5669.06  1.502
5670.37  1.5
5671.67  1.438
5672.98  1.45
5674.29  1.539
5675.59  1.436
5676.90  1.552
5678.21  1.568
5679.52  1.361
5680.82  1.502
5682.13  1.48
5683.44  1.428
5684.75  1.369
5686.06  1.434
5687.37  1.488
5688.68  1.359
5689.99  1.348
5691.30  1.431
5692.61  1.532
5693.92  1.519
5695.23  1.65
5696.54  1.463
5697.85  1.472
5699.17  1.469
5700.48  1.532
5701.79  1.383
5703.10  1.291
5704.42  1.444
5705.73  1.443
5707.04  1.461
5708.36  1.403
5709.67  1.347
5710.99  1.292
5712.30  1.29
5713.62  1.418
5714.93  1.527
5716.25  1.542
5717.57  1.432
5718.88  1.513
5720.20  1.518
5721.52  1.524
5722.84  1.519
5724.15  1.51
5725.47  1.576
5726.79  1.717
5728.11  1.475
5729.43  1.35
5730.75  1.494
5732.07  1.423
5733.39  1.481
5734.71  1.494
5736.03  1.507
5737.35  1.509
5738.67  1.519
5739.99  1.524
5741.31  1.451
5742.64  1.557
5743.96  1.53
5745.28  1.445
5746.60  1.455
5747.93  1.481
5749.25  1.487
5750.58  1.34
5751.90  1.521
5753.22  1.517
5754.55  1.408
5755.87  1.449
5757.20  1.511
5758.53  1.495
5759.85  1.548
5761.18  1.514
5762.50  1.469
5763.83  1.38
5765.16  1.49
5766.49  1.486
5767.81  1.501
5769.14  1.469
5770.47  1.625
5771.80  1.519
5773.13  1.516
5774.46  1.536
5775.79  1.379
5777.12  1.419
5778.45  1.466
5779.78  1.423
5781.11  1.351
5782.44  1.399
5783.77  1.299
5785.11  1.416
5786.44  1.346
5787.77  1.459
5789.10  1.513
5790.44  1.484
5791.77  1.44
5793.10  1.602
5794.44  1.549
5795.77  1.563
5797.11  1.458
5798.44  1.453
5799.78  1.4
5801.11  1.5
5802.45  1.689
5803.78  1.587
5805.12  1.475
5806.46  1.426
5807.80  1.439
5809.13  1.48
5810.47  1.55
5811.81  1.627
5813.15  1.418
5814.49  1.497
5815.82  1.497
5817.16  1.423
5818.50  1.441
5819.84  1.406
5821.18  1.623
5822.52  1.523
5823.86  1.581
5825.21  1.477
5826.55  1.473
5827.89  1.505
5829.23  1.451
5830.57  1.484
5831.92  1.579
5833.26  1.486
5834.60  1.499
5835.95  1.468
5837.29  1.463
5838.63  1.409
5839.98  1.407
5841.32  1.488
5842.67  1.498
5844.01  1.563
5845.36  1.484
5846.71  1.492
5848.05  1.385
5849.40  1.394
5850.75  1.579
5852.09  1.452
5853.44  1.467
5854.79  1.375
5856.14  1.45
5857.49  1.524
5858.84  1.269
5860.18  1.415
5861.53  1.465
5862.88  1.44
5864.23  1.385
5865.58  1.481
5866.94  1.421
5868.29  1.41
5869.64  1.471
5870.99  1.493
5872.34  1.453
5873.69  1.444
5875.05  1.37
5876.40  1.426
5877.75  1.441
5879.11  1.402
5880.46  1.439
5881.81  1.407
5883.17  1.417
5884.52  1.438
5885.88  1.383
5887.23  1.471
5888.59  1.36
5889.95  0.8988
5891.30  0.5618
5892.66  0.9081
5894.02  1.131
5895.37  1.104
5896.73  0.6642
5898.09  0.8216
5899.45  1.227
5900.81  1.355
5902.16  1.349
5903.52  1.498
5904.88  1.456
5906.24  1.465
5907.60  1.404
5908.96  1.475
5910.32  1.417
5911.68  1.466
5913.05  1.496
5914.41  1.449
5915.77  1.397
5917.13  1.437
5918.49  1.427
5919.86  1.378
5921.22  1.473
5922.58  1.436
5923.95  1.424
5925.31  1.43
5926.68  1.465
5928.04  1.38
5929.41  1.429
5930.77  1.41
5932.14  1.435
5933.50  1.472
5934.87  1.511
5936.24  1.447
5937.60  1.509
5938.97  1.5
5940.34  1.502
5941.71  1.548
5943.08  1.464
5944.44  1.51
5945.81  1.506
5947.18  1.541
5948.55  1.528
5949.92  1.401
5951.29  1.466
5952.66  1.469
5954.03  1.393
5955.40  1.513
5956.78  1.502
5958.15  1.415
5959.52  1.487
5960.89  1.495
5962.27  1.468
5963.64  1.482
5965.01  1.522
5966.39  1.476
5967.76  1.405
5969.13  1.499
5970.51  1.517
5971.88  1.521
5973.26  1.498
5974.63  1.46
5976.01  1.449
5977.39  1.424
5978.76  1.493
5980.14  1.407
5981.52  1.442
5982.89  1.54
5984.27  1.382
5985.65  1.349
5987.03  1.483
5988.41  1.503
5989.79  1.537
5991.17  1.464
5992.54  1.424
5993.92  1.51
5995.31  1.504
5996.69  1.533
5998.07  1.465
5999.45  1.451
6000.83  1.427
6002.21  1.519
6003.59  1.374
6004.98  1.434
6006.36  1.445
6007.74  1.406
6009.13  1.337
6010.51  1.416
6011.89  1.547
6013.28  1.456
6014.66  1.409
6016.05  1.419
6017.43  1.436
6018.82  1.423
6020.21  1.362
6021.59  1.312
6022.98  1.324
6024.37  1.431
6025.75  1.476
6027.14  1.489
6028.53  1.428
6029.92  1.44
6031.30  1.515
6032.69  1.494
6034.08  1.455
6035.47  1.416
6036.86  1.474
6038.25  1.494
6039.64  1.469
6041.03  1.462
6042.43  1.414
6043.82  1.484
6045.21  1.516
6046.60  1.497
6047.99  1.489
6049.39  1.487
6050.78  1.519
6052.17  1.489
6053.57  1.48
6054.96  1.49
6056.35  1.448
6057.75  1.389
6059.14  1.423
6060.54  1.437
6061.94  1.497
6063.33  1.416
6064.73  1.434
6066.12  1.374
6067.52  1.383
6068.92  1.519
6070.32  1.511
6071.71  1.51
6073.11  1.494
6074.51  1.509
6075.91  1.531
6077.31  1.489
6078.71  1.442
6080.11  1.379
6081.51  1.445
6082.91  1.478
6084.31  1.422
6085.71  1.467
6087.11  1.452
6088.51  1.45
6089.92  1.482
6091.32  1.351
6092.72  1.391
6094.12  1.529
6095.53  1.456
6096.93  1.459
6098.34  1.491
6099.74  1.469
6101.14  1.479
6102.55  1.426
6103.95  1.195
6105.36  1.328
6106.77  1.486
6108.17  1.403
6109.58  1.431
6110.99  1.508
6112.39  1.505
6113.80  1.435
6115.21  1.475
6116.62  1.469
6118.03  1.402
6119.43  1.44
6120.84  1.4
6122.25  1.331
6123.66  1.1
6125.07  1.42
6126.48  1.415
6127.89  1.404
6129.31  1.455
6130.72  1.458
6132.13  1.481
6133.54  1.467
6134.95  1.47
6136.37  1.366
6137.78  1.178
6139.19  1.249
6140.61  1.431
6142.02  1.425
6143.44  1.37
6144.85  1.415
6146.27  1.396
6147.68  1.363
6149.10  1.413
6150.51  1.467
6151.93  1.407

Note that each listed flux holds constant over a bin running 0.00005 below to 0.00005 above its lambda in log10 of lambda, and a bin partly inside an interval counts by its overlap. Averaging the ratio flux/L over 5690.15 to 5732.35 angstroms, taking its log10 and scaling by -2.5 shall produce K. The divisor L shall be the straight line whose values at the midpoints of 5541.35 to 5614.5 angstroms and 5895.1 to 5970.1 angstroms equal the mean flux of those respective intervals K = -0.026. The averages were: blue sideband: 1.44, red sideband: 1.42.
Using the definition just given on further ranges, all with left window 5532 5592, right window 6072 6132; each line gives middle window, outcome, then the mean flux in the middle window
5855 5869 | 0.008 mag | 1.42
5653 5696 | -0.022 mag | 1.47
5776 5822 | -0.028 mag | 1.47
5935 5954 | -0.041 mag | 1.49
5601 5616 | -0.023 mag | 1.47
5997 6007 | -0.011 mag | 1.45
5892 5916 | 0.123 mag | 1.28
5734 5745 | -0.054 mag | 1.51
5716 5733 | -0.051 mag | 1.51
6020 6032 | 0.008 mag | 1.42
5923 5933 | 0.006 mag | 1.43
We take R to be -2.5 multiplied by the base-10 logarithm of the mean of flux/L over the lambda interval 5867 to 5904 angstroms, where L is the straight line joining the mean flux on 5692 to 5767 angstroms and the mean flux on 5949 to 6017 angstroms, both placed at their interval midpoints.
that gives 0.15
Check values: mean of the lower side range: 1.48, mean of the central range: 1.27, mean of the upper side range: 1.46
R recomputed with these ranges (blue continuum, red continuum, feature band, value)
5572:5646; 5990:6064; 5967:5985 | -0.01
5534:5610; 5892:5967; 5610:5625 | -0.01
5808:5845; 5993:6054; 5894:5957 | 0.05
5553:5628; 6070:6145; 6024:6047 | -0.03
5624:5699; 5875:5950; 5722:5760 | -0.05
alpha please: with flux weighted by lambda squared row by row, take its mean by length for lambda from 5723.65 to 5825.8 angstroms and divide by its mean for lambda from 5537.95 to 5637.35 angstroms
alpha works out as 1.11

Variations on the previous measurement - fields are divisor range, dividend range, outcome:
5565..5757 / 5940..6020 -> 1.13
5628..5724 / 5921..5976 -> 1.11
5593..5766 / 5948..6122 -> 1.13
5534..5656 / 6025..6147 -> 1.18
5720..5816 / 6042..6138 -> 1.08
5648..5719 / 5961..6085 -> 1.13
